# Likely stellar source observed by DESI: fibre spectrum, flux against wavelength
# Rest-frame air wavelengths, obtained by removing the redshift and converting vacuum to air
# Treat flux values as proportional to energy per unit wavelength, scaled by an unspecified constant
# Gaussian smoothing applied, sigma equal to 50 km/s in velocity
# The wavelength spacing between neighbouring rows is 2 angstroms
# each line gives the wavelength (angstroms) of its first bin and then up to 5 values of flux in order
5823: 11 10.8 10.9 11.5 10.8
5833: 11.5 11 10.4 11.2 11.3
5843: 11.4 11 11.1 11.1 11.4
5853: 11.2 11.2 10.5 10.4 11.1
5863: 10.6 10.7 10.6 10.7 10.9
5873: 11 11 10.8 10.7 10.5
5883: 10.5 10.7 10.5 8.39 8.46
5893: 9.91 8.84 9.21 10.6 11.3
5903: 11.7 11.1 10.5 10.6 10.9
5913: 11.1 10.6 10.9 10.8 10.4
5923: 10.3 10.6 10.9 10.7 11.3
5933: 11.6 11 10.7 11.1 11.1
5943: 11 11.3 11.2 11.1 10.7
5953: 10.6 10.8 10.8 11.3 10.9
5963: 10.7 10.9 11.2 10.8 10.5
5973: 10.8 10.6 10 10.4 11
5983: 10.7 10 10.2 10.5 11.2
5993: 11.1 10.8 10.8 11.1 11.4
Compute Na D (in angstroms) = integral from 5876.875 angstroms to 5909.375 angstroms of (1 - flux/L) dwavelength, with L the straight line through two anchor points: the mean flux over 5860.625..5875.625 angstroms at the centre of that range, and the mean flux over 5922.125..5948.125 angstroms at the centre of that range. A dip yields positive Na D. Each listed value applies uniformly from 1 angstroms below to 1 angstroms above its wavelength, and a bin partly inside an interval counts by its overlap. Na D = 1.9 angstroms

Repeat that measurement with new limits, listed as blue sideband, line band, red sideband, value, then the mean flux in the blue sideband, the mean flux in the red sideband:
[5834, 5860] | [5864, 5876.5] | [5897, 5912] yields 0.1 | 11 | 10.8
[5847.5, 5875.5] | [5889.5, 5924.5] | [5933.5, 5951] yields 1.9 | 10.9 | 11.1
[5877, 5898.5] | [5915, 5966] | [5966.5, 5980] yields -3.0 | 9.84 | 10.6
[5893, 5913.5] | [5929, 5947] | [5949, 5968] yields -0.6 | 10.5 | 10.9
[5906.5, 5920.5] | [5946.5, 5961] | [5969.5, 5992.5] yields -0.4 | 10.8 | 10.6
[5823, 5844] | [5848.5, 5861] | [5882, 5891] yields -0.5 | 11.1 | 9.85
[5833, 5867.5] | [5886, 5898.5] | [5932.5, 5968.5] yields 1.9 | 11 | 11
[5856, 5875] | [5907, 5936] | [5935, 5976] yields 0.1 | 10.7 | 10.9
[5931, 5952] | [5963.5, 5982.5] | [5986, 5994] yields 0.3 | 11.1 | 10.8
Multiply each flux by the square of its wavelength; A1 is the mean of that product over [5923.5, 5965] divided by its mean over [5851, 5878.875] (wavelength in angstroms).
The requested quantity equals 1.0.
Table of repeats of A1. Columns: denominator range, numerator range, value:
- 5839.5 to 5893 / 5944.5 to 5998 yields 1.05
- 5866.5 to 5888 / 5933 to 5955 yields 1.05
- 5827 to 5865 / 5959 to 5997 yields 1.01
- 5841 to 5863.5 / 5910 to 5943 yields 1.01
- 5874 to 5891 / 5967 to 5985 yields 1.06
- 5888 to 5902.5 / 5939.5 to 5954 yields 1.17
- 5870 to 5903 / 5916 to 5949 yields 1.08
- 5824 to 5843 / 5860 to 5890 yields 0.97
